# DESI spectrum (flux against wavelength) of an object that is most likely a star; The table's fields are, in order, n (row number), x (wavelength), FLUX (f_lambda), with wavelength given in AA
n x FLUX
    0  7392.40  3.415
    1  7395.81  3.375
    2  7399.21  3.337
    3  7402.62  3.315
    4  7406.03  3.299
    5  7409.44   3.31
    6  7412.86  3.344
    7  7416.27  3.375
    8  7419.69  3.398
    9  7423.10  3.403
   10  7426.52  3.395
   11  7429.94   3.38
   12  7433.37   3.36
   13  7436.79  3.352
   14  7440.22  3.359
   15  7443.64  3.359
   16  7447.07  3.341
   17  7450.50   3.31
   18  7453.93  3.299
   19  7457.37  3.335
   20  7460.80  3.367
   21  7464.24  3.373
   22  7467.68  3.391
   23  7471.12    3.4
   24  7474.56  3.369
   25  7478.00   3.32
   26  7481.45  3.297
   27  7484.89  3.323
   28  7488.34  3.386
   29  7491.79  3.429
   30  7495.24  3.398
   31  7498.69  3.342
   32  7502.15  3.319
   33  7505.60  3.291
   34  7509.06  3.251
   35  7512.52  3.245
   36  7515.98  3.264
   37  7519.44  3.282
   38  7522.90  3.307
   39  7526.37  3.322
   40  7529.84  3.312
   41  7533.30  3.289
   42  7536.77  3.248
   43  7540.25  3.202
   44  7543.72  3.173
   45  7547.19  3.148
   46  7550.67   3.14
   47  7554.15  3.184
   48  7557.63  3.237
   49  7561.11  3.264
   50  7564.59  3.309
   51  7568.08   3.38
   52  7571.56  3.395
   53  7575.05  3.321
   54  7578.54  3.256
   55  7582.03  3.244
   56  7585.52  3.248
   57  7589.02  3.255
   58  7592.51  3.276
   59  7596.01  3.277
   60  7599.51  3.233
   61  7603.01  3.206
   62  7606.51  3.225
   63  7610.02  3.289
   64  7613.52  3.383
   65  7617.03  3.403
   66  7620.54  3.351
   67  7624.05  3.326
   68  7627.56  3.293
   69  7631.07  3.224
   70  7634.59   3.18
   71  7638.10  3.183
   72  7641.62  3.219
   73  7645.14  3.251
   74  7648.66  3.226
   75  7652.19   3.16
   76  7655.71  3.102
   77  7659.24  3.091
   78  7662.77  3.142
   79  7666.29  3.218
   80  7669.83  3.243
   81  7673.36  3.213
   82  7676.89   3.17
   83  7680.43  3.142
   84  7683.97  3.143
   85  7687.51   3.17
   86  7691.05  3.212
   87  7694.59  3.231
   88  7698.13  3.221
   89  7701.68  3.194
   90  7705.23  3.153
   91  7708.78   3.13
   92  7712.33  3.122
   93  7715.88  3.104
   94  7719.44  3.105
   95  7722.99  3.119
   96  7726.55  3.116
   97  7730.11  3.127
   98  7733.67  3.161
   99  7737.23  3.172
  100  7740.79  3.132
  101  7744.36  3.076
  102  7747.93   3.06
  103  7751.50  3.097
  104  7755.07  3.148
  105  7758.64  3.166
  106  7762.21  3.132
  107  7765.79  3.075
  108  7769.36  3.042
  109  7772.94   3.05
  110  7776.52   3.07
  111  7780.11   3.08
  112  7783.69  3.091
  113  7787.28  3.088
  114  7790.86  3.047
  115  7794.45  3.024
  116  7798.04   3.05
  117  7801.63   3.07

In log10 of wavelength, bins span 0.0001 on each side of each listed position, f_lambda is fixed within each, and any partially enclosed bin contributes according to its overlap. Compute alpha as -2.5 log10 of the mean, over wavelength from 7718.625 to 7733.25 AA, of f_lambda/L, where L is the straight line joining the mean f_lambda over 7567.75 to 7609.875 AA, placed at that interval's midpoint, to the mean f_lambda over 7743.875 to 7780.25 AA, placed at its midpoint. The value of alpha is 0.00 mag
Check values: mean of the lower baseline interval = 3.27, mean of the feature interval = 3.12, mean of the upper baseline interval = 3.09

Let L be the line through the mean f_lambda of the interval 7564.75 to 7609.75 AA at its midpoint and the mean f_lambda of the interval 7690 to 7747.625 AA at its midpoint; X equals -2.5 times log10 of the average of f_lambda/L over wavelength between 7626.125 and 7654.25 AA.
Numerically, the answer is 0.00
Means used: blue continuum 3.28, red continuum 3.15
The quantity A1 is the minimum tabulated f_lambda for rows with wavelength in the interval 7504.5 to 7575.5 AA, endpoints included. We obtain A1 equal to 3.14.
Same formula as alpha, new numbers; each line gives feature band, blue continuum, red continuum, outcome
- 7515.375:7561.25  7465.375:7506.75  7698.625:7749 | 0.02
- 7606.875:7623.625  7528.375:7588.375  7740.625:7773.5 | -0.04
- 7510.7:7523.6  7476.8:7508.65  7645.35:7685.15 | 0.01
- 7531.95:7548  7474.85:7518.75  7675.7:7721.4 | 0.02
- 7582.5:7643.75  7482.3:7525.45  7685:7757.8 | -0.01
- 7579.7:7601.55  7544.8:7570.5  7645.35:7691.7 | -0.01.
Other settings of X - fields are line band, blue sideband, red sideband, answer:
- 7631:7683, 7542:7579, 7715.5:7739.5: 0.00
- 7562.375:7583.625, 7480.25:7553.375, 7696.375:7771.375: -0.02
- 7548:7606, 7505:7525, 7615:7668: 0.00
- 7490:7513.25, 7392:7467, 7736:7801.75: -0.01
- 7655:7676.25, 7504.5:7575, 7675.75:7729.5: 0.00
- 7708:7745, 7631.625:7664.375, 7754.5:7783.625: 0.00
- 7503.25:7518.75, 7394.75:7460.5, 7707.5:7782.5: 0.01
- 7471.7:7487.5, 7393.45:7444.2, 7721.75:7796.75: -0.01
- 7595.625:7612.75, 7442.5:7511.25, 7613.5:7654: 0.01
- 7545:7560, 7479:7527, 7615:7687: 0.03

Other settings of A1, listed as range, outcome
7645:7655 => 3.16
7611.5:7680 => 3.091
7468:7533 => 3.245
